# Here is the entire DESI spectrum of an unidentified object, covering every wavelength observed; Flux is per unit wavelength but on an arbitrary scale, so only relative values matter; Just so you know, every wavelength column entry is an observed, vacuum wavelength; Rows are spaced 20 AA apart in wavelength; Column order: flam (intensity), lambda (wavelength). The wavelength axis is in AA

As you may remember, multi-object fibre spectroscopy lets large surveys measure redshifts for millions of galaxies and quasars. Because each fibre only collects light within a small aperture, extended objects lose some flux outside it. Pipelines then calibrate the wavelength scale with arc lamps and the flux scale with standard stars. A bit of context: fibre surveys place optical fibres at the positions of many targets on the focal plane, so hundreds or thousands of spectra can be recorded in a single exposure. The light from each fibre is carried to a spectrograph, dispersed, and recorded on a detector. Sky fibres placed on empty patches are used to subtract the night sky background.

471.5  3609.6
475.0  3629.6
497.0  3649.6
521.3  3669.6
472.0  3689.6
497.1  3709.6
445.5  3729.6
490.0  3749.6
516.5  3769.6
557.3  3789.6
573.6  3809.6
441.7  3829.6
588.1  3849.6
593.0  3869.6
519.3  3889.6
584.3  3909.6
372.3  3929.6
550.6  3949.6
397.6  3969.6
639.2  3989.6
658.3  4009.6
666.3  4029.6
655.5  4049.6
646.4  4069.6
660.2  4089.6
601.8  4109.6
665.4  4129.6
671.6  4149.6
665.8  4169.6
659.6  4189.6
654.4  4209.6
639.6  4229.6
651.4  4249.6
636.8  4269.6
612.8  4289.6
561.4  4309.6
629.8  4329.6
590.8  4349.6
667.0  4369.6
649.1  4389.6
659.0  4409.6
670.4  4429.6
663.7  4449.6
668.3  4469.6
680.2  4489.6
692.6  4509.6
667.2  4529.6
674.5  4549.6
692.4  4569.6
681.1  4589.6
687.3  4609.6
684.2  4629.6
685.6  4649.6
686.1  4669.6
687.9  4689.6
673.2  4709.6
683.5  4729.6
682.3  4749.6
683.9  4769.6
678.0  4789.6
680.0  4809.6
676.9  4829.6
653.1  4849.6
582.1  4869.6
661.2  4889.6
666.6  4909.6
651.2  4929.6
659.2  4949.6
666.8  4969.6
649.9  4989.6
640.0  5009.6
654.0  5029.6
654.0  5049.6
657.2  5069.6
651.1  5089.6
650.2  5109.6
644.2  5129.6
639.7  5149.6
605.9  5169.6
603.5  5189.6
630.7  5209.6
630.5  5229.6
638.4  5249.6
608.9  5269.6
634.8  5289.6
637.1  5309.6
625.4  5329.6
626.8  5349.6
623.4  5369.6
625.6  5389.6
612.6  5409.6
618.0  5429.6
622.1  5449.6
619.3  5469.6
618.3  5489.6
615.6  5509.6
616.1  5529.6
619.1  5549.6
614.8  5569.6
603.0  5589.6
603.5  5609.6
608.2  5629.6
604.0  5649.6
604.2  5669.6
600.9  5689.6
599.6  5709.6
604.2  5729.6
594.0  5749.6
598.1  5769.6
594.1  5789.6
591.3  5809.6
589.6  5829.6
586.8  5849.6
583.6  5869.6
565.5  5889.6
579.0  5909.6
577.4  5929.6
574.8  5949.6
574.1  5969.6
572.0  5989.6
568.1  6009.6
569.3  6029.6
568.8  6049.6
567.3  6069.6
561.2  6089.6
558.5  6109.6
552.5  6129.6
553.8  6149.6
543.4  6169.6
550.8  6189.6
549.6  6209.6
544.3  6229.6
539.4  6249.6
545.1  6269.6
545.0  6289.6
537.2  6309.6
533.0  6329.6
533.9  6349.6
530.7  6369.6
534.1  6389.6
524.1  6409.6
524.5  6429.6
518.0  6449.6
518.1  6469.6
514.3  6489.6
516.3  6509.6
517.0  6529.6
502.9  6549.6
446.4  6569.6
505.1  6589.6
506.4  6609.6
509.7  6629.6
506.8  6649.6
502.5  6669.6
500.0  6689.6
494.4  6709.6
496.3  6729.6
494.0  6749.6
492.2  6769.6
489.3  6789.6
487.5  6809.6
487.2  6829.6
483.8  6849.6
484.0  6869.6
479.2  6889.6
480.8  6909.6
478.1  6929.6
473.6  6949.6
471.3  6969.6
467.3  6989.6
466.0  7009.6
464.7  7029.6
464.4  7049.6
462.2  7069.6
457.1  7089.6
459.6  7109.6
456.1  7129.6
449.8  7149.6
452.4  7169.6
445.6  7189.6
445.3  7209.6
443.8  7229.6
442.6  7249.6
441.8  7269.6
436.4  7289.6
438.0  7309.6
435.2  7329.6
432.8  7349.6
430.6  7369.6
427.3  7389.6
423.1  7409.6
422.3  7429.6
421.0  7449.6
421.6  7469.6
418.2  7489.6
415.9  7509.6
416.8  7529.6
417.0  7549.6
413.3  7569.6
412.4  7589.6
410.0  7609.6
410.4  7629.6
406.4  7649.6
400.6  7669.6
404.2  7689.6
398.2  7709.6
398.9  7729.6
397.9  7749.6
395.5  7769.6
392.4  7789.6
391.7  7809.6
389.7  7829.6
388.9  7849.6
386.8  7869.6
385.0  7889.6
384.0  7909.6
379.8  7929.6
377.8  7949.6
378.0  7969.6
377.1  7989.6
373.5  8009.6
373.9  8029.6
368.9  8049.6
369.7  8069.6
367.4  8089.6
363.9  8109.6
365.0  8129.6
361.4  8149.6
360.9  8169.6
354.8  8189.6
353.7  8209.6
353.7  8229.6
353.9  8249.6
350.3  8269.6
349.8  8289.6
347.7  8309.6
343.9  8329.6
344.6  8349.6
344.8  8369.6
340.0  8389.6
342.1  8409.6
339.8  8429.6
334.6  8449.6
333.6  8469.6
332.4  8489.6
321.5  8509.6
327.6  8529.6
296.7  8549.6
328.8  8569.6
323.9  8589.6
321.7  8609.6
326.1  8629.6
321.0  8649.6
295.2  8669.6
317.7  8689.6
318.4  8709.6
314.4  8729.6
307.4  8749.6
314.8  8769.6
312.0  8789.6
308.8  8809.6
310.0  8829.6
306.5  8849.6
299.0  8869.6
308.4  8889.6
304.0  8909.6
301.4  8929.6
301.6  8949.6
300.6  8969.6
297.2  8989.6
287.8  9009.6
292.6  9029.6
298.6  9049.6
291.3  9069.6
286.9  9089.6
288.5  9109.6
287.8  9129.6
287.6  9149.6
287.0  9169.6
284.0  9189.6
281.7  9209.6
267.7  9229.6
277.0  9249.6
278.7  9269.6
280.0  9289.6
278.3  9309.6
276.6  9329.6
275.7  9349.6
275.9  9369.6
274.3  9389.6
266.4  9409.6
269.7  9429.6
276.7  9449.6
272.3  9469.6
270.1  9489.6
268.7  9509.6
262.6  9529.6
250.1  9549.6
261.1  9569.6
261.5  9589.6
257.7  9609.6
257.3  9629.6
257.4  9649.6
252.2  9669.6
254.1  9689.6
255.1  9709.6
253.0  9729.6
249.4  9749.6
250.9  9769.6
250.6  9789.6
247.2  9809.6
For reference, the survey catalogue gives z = 0.00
